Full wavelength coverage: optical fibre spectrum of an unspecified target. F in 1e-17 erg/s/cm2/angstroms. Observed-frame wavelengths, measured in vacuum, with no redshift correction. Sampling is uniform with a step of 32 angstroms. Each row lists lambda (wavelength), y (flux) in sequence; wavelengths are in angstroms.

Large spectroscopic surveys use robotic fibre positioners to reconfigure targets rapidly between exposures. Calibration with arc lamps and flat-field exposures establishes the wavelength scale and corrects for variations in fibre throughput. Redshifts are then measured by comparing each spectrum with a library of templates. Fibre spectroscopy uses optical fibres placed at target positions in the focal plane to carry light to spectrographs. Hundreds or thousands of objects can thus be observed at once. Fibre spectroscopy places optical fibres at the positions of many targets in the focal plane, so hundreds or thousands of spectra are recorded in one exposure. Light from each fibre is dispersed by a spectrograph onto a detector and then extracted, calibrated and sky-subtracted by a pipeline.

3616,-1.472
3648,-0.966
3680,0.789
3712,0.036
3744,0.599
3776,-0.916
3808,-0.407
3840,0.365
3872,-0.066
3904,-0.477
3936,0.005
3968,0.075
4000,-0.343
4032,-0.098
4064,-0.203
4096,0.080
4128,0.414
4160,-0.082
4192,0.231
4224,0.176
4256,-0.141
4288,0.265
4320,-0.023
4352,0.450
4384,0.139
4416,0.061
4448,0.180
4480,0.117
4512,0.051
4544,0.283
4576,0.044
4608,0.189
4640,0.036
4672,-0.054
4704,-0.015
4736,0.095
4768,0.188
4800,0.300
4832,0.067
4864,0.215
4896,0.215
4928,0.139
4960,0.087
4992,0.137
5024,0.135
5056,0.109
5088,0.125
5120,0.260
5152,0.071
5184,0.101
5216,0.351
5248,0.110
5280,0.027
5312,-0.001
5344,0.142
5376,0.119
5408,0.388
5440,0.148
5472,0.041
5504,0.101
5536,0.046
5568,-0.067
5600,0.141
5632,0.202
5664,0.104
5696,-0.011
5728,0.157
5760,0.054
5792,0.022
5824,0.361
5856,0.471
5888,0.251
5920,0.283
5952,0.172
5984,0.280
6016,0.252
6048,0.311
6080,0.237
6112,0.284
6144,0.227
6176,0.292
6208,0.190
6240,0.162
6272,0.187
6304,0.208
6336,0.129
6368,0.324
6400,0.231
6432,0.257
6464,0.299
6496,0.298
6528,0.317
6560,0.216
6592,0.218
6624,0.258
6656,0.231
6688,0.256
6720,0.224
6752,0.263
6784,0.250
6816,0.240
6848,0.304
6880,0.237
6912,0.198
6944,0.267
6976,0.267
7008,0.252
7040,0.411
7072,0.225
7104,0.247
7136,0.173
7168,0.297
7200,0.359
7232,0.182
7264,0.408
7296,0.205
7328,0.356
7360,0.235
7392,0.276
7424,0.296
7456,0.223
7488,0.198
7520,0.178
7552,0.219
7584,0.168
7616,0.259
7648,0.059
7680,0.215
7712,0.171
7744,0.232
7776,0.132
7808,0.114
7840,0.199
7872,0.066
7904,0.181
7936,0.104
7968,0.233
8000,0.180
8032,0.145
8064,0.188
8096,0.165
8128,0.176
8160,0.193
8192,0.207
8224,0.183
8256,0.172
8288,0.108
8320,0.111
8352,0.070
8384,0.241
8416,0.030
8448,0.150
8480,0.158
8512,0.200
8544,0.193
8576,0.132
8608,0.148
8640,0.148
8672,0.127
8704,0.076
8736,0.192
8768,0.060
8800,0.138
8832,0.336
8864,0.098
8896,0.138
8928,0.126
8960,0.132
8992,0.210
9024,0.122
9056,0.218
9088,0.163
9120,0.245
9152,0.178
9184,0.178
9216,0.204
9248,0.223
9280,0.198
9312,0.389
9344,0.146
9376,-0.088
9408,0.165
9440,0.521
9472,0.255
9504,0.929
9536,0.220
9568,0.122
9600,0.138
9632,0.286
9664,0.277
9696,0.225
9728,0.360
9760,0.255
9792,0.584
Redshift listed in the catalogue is 0.45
